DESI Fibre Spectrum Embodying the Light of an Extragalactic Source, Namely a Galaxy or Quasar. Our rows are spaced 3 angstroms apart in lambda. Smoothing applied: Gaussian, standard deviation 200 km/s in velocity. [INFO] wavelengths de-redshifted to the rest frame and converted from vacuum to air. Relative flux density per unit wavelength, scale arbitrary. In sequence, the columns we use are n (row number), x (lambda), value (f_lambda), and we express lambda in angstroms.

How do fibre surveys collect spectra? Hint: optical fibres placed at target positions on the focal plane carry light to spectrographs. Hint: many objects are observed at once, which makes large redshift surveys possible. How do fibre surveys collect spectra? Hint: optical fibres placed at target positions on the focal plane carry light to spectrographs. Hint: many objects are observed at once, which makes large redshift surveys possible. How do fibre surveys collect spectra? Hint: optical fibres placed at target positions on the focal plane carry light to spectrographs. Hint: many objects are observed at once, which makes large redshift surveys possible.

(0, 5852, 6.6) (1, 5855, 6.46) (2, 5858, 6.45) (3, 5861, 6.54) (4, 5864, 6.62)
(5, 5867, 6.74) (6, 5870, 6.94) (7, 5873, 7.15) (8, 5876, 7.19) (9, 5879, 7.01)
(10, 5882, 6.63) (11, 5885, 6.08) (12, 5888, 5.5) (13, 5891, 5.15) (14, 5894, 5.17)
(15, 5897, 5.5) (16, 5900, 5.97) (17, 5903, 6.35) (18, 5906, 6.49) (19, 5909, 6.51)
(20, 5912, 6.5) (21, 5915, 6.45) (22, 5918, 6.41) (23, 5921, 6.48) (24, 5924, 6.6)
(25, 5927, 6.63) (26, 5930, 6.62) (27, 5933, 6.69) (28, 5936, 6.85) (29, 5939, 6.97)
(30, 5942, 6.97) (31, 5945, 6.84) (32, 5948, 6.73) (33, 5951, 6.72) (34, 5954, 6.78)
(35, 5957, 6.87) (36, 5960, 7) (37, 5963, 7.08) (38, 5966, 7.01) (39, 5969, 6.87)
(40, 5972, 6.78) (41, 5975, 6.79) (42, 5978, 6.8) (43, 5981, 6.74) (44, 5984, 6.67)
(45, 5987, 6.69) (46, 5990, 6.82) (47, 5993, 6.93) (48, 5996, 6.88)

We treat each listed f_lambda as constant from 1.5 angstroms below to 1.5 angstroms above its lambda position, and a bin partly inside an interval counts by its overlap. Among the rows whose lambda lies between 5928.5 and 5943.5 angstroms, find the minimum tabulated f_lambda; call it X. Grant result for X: 6.62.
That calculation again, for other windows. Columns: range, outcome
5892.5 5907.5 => 5.17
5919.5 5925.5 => 6.48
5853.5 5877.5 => 6.45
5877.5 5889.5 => 5.5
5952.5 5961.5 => 6.78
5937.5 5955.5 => 6.72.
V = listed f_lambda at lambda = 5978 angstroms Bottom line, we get 6.8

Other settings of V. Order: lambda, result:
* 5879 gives 7.01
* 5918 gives 6.41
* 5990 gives 6.82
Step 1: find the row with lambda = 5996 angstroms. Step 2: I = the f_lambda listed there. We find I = 6.88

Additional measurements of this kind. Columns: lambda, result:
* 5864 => 6.62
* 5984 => 6.67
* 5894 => 5.17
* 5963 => 7.08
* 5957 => 6.87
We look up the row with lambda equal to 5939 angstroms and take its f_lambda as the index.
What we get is 6.97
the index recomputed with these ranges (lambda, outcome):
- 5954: 6.78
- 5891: 5.15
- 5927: 6.63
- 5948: 6.73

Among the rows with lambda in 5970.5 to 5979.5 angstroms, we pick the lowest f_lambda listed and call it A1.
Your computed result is 6.78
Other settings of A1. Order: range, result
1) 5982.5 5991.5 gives 6.67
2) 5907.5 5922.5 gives 6.41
